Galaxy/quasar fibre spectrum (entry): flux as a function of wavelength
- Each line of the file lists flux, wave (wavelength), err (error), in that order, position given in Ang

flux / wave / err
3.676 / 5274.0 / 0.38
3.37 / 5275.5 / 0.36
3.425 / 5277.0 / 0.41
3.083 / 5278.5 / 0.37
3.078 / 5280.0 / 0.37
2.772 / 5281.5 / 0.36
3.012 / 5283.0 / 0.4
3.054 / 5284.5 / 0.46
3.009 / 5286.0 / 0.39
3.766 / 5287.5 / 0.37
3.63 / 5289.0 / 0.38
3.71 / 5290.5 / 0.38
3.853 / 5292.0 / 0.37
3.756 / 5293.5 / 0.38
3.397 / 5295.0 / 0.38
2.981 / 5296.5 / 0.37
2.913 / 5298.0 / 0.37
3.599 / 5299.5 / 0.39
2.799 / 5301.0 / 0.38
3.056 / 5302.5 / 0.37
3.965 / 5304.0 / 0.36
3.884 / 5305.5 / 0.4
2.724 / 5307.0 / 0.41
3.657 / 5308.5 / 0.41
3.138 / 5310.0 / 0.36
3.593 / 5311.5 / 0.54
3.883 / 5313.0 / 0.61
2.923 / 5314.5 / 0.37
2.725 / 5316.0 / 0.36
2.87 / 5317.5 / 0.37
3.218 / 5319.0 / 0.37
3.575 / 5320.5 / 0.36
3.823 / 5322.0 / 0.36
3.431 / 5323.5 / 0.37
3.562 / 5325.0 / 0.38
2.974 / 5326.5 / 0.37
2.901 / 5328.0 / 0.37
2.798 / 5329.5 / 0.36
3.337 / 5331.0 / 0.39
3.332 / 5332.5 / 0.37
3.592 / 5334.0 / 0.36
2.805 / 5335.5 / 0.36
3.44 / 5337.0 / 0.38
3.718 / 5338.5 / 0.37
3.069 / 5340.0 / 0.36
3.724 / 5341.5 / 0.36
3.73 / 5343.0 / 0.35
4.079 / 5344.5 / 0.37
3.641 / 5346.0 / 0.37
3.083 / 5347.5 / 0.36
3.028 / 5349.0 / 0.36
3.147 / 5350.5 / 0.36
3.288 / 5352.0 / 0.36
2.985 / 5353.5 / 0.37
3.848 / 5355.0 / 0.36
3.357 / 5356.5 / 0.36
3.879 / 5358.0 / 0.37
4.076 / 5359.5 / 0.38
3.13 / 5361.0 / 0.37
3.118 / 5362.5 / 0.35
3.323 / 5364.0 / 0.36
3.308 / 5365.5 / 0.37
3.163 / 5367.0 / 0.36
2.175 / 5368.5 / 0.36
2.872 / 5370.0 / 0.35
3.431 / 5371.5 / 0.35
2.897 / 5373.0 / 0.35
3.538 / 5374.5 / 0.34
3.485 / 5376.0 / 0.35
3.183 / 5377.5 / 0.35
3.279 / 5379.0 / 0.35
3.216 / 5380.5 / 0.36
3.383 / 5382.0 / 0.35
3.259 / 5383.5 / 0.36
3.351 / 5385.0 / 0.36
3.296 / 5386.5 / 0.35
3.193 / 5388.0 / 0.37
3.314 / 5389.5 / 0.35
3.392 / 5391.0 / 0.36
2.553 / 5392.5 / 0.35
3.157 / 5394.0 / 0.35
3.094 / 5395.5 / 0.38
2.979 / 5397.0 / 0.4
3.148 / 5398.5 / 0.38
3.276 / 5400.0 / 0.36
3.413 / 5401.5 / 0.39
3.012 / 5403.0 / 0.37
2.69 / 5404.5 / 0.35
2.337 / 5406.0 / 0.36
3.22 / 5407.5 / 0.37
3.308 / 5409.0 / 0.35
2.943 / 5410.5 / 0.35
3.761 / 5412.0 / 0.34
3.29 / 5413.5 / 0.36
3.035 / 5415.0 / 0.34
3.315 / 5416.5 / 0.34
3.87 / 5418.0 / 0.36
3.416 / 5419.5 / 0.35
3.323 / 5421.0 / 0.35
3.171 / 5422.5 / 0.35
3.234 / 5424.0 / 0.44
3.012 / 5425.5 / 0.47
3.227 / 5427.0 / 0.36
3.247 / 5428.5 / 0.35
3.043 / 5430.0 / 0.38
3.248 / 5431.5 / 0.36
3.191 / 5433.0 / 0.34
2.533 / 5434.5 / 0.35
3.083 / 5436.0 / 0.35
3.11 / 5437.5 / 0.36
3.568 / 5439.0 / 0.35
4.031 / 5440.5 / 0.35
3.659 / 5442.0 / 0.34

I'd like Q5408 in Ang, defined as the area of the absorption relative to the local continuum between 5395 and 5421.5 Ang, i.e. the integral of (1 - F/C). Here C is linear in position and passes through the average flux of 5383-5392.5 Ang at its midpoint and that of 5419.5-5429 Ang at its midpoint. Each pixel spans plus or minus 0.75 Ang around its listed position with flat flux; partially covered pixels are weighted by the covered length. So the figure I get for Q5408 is 0.32 Ang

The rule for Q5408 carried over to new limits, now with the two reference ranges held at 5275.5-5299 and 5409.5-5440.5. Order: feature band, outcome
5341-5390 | -0.8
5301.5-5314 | -0.6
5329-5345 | -0.7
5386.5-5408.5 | 1.3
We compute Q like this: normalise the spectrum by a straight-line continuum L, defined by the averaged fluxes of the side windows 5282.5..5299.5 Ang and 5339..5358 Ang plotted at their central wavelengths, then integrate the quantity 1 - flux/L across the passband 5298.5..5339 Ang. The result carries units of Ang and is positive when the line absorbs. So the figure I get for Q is 1.3 Ang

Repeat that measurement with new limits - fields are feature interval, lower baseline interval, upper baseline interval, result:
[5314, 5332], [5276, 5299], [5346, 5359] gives 0.80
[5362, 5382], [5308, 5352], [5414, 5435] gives 0.72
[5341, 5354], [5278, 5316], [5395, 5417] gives -0.75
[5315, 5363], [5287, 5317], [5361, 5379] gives -1.46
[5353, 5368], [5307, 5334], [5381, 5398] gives -0.87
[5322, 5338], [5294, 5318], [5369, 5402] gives -0.03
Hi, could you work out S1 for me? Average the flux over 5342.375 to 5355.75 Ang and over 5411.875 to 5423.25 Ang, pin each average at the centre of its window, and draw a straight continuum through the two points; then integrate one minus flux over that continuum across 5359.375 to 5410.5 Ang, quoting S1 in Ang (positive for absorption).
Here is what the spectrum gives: 3.8 Ang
